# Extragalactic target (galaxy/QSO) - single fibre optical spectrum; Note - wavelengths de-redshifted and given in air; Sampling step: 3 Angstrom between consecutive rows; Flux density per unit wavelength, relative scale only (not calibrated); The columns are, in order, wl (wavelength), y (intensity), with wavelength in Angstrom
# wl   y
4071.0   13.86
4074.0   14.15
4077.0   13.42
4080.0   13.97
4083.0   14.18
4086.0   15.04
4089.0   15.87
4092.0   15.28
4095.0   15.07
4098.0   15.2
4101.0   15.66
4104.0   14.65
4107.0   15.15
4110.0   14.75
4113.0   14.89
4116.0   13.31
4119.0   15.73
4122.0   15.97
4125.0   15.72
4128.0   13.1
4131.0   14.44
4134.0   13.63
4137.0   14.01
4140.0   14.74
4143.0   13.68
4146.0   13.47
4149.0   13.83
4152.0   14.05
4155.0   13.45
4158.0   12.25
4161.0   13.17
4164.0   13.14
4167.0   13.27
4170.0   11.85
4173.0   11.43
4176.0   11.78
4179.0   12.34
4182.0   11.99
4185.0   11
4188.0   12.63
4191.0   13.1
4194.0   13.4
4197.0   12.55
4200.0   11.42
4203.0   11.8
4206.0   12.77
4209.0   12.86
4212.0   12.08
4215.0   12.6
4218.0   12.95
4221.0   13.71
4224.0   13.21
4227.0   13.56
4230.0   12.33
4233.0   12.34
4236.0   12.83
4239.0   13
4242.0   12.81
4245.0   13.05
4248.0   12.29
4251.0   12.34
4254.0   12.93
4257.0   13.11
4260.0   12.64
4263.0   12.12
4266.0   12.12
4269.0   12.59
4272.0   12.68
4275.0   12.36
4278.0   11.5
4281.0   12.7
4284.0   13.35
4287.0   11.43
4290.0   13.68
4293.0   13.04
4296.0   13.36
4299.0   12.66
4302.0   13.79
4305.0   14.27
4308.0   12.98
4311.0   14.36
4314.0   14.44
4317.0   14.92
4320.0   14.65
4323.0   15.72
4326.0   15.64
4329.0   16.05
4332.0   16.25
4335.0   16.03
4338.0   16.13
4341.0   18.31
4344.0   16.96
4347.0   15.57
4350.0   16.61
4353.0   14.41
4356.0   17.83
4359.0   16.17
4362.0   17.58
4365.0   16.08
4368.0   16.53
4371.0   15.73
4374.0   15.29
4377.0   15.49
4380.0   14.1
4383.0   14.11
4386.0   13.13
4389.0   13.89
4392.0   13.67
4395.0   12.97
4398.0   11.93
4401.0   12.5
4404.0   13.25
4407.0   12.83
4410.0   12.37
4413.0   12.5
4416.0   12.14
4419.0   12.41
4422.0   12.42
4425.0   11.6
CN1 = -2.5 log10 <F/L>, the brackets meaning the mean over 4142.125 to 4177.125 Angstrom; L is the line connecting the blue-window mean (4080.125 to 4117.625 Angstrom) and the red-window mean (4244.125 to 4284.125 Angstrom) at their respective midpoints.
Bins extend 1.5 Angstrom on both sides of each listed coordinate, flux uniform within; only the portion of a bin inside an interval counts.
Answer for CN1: 0.09 mag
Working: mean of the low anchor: 14.9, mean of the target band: 12.9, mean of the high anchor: 12.5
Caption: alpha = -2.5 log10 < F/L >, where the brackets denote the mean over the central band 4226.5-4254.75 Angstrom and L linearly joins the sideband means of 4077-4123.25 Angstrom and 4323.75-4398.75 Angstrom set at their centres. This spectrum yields 0.20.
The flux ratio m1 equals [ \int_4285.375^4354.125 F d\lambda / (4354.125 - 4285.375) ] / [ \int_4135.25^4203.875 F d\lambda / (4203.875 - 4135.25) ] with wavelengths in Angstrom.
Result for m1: 1.2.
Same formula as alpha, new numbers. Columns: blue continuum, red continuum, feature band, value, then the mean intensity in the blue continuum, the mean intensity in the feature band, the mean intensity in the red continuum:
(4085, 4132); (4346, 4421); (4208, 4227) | 0.14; 15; 13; 14.3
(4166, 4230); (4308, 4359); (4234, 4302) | 0.12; 12.5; 12.7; 15.8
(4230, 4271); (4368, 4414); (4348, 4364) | -0.22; 12.6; 16.5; 13.7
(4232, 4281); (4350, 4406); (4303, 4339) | -0.10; 12.6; 15.1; 14.7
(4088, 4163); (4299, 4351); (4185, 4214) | 0.19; 14.4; 12.4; 15.4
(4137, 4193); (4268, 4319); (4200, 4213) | 0.06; 12.9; 12.3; 13.2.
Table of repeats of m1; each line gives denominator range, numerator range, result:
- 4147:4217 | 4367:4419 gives 1.08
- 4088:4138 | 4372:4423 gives 0.89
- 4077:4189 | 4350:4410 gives 1.05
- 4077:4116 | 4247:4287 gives 0.84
